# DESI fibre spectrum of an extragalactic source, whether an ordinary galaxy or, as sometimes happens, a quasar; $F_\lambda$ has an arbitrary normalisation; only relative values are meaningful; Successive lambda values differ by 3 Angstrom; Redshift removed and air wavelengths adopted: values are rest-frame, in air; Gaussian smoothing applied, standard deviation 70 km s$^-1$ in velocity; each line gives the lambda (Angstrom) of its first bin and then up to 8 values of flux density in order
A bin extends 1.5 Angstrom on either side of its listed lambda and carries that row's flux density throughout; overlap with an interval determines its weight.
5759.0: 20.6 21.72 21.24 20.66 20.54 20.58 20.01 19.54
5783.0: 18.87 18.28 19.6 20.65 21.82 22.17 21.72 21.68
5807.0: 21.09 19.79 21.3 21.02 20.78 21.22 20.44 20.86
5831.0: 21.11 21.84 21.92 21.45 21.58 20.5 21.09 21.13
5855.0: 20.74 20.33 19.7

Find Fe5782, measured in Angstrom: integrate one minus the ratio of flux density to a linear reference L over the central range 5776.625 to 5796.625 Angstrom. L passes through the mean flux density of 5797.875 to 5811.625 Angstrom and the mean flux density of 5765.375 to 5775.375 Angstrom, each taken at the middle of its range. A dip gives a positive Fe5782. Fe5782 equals 1.0 Angstrom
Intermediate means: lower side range 20.7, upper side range 21.2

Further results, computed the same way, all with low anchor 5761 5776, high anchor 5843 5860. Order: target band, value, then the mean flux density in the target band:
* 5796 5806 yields -0.5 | 21.8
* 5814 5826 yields 0.0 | 20.9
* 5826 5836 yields -0.2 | 21.3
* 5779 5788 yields 0.9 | 18.9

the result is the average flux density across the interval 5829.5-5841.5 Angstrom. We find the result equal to 21.6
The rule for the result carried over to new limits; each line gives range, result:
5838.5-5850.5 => 21.2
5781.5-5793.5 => 19.3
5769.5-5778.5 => 20.4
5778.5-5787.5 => 18.9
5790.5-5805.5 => 21.6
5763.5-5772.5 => 20.8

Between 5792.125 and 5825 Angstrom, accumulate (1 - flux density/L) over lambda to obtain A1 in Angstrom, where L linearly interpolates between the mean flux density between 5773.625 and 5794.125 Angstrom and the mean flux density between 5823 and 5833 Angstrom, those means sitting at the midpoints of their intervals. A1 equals -1.4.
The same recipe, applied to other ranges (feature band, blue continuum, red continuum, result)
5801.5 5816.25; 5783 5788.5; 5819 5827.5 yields -0.8 Angstrom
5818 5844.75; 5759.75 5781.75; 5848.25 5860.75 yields -0.8 Angstrom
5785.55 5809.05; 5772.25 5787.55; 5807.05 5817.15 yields -0.9 Angstrom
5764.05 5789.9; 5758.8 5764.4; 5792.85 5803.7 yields 1.9 Angstrom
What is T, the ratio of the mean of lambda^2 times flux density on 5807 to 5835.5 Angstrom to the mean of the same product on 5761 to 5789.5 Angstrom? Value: 1.1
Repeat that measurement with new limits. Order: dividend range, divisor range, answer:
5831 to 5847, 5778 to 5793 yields 1.13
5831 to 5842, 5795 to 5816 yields 1.03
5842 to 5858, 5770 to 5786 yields 1.09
